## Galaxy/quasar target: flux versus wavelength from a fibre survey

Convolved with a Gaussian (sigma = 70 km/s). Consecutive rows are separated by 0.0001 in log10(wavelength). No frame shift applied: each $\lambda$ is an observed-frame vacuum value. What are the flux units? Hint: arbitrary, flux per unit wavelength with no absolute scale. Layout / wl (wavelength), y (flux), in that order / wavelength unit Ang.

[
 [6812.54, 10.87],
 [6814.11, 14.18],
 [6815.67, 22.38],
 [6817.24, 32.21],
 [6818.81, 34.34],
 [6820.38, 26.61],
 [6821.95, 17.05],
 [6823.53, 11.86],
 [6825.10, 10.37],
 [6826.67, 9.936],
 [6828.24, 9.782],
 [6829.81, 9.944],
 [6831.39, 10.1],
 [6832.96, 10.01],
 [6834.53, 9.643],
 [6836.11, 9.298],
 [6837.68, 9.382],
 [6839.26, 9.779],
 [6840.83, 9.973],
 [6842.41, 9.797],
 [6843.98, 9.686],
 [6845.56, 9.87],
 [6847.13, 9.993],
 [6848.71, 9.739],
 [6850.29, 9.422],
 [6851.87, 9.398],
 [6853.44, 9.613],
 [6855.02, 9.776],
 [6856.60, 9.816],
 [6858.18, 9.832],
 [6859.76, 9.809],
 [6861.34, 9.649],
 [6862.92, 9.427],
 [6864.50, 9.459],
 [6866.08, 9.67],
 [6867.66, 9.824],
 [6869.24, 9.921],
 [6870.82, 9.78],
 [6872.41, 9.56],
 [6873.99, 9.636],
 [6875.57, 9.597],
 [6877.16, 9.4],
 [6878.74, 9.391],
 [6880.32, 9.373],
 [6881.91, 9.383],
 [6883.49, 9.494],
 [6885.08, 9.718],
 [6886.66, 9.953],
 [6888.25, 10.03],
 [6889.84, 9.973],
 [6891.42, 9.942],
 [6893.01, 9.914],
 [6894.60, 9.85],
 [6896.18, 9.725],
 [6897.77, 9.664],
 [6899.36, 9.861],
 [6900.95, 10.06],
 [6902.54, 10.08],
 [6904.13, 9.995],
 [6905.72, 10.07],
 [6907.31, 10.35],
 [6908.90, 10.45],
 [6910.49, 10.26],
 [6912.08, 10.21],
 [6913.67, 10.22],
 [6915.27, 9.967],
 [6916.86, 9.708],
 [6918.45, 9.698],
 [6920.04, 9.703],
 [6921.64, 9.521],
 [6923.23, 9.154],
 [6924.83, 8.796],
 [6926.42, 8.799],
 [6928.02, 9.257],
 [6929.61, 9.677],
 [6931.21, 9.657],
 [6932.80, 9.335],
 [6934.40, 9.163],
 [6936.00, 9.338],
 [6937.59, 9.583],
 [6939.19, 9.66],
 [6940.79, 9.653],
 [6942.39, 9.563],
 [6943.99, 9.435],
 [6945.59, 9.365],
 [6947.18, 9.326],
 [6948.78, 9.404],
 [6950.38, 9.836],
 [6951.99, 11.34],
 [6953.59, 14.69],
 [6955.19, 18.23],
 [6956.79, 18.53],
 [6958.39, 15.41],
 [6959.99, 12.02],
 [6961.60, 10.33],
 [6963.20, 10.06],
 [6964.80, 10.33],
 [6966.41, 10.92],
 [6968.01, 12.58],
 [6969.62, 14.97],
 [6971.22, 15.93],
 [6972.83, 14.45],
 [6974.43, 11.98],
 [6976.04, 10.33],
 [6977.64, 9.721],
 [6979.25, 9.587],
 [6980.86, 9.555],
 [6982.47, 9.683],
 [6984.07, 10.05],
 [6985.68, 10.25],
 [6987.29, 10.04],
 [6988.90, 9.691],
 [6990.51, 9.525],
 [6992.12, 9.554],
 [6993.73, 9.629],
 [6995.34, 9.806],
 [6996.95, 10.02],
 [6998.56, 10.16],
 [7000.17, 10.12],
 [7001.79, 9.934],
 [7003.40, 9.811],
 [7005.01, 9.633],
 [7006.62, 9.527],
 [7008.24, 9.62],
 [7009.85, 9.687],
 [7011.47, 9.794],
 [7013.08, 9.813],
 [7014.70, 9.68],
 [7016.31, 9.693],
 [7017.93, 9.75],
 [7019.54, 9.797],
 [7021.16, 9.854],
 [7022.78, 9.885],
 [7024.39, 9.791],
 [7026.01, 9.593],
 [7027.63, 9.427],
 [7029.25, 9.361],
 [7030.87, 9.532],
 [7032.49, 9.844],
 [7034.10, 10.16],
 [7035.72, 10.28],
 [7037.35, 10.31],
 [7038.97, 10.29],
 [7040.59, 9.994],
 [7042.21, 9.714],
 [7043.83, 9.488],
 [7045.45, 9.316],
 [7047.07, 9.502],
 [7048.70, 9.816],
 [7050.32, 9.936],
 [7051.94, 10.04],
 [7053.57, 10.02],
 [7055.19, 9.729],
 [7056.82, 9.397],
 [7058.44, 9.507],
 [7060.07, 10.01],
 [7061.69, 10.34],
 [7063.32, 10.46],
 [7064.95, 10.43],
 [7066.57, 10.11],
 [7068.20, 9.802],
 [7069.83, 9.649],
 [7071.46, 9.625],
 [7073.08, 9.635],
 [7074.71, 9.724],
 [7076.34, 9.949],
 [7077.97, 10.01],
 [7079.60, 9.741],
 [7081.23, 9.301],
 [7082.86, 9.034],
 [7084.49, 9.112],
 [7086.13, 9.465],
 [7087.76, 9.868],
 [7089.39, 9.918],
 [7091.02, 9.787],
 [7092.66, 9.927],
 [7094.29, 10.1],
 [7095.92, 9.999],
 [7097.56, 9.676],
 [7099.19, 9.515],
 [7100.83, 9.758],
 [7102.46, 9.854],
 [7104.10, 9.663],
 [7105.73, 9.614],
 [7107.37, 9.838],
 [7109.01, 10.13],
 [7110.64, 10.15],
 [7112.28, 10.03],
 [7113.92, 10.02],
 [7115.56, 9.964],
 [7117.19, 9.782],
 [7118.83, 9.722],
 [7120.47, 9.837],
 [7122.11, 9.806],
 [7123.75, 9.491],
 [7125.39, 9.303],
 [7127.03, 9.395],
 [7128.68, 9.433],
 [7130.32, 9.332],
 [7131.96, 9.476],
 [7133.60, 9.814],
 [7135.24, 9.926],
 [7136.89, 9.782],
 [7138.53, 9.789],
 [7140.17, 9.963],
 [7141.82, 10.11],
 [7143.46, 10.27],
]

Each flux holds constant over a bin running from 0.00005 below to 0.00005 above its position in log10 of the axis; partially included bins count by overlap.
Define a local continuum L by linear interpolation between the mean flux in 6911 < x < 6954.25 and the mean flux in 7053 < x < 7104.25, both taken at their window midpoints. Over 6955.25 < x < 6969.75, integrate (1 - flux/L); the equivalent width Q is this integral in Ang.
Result -4.75 Ang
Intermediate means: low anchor 9.77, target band 13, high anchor 9.78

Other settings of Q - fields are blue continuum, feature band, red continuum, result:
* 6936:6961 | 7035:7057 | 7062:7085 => 0.7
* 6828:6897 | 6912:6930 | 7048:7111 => 0.4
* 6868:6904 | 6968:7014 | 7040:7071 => -3.2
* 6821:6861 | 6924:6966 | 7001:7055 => -3.5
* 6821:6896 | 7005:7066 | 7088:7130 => 0.1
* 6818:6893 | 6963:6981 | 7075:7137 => -2.7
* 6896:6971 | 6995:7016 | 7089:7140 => 1.0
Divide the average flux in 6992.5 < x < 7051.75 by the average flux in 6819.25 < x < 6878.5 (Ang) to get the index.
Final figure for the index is 0.9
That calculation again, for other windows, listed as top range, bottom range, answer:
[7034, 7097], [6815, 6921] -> 0.89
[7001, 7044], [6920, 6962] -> 0.91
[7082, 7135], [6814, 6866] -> 0.78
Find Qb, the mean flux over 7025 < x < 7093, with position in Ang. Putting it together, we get 9.79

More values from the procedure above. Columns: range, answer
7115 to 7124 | 9.79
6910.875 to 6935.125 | 9.54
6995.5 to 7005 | 9.96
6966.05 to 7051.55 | 10.2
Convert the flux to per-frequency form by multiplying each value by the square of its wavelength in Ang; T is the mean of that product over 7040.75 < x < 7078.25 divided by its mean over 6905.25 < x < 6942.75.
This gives 1.1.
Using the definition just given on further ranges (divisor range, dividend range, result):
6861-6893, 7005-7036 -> 1.05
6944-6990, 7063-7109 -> 0.87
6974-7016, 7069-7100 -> 1.01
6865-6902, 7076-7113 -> 1.07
